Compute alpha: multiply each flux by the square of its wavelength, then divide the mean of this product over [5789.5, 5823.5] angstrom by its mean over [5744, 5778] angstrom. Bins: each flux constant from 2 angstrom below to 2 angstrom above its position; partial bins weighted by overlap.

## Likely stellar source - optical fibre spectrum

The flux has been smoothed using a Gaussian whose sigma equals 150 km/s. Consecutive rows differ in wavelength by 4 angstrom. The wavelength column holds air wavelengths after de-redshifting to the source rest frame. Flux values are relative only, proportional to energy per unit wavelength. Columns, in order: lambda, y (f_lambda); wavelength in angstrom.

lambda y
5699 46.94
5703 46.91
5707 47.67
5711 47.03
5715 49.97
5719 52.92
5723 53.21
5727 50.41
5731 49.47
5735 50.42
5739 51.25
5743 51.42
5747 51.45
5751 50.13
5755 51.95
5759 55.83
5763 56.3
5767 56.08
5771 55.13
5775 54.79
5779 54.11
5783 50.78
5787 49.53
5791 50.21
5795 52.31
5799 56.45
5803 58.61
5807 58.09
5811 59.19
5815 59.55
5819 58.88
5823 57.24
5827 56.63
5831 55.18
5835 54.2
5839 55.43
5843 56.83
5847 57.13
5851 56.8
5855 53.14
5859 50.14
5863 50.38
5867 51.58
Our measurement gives 1.07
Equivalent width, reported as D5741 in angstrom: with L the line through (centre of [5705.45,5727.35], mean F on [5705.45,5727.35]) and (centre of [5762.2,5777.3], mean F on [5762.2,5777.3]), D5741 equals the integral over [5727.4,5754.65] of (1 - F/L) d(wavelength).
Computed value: 1.0 angstrom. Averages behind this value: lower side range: 50.2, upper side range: 55.5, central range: 50.7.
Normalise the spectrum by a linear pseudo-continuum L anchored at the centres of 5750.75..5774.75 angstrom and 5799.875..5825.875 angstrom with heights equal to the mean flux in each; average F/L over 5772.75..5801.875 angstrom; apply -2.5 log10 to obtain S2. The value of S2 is 0.07 mag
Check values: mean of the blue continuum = 54.6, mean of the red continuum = 58.4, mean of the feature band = 52.8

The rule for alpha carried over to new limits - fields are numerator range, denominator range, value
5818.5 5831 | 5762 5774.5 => 1.04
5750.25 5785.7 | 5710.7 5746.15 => 1.07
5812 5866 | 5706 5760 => 1.13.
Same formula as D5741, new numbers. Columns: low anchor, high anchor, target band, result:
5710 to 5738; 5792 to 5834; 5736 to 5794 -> 0.87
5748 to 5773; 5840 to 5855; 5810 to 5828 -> -0.89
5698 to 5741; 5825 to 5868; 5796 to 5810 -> -1.23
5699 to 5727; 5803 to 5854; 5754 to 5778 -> -0.97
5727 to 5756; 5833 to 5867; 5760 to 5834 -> -4.22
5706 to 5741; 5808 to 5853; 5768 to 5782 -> -0.25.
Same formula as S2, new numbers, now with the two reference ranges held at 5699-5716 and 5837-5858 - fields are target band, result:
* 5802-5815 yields -0.104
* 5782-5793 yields 0.044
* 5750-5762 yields -0.057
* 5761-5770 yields -0.104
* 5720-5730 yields -0.066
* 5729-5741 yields -0.025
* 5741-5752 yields -0.026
